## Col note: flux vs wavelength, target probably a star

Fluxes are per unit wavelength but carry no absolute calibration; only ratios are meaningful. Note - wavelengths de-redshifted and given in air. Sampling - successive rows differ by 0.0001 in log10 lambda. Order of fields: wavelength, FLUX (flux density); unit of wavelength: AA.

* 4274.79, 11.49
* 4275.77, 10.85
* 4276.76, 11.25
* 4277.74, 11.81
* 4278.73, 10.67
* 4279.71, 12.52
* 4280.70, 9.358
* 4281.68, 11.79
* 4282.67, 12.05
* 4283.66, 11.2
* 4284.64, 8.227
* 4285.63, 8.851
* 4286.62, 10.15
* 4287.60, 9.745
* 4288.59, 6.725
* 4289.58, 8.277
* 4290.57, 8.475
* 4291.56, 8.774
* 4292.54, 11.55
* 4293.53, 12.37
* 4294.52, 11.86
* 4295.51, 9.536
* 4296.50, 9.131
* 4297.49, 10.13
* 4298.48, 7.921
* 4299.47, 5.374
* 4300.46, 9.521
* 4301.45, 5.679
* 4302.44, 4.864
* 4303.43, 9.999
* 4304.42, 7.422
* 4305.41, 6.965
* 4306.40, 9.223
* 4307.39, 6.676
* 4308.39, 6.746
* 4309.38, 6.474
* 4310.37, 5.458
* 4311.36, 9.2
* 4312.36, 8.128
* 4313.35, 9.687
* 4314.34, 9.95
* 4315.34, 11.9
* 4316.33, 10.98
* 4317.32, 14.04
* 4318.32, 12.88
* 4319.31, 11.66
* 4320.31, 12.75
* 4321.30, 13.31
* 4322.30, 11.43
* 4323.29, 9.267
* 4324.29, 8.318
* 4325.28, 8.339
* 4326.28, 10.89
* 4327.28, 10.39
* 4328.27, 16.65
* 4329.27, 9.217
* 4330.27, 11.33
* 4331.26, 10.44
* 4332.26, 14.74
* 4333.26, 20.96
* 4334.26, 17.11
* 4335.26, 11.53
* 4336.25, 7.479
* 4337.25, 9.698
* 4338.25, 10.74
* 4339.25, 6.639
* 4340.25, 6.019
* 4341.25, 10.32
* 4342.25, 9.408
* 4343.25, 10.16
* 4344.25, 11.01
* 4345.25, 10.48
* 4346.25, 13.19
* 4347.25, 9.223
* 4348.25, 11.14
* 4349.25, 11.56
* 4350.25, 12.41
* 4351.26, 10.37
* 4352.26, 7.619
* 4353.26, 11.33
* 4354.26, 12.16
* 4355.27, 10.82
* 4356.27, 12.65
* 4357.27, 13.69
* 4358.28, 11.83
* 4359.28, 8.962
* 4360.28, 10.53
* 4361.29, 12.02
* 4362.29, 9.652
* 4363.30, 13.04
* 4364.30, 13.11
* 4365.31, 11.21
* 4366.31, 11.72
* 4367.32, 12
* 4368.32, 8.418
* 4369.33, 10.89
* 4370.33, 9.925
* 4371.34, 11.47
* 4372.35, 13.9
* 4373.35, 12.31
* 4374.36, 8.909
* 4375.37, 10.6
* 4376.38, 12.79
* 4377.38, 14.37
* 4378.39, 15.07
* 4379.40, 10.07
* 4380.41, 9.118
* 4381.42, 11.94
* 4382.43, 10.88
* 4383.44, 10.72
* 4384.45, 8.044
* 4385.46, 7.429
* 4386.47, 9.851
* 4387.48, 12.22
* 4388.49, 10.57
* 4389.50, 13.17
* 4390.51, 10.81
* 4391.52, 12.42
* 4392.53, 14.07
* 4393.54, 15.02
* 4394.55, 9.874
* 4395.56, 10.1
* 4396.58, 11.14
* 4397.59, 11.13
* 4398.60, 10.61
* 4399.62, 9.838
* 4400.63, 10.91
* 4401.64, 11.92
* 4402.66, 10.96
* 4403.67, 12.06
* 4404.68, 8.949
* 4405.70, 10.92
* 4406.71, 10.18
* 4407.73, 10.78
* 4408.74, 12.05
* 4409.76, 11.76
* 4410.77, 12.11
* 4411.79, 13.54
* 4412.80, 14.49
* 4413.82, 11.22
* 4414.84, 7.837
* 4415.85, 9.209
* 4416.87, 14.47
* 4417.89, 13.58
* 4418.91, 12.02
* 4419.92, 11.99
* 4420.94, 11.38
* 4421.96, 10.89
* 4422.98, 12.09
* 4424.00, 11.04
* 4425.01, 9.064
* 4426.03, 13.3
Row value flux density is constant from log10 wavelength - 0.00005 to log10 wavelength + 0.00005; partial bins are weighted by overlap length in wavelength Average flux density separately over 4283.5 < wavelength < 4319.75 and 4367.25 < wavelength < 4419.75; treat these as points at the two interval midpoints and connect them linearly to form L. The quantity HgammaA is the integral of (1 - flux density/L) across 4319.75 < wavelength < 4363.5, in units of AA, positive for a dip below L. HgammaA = -4.9 AA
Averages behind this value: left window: 9.05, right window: 11.3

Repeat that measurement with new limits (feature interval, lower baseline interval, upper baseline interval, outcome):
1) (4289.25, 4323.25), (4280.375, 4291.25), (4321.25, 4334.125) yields 4.4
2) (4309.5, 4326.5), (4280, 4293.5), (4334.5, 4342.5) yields -1.7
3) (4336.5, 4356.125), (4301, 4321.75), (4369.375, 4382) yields 0.6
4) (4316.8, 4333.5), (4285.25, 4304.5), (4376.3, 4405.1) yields -4.2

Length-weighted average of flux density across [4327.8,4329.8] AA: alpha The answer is 12.8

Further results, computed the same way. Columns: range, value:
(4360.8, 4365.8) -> 11.8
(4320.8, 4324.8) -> 10.6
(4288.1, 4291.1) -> 7.82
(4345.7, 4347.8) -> 11.2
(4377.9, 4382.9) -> 11.4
